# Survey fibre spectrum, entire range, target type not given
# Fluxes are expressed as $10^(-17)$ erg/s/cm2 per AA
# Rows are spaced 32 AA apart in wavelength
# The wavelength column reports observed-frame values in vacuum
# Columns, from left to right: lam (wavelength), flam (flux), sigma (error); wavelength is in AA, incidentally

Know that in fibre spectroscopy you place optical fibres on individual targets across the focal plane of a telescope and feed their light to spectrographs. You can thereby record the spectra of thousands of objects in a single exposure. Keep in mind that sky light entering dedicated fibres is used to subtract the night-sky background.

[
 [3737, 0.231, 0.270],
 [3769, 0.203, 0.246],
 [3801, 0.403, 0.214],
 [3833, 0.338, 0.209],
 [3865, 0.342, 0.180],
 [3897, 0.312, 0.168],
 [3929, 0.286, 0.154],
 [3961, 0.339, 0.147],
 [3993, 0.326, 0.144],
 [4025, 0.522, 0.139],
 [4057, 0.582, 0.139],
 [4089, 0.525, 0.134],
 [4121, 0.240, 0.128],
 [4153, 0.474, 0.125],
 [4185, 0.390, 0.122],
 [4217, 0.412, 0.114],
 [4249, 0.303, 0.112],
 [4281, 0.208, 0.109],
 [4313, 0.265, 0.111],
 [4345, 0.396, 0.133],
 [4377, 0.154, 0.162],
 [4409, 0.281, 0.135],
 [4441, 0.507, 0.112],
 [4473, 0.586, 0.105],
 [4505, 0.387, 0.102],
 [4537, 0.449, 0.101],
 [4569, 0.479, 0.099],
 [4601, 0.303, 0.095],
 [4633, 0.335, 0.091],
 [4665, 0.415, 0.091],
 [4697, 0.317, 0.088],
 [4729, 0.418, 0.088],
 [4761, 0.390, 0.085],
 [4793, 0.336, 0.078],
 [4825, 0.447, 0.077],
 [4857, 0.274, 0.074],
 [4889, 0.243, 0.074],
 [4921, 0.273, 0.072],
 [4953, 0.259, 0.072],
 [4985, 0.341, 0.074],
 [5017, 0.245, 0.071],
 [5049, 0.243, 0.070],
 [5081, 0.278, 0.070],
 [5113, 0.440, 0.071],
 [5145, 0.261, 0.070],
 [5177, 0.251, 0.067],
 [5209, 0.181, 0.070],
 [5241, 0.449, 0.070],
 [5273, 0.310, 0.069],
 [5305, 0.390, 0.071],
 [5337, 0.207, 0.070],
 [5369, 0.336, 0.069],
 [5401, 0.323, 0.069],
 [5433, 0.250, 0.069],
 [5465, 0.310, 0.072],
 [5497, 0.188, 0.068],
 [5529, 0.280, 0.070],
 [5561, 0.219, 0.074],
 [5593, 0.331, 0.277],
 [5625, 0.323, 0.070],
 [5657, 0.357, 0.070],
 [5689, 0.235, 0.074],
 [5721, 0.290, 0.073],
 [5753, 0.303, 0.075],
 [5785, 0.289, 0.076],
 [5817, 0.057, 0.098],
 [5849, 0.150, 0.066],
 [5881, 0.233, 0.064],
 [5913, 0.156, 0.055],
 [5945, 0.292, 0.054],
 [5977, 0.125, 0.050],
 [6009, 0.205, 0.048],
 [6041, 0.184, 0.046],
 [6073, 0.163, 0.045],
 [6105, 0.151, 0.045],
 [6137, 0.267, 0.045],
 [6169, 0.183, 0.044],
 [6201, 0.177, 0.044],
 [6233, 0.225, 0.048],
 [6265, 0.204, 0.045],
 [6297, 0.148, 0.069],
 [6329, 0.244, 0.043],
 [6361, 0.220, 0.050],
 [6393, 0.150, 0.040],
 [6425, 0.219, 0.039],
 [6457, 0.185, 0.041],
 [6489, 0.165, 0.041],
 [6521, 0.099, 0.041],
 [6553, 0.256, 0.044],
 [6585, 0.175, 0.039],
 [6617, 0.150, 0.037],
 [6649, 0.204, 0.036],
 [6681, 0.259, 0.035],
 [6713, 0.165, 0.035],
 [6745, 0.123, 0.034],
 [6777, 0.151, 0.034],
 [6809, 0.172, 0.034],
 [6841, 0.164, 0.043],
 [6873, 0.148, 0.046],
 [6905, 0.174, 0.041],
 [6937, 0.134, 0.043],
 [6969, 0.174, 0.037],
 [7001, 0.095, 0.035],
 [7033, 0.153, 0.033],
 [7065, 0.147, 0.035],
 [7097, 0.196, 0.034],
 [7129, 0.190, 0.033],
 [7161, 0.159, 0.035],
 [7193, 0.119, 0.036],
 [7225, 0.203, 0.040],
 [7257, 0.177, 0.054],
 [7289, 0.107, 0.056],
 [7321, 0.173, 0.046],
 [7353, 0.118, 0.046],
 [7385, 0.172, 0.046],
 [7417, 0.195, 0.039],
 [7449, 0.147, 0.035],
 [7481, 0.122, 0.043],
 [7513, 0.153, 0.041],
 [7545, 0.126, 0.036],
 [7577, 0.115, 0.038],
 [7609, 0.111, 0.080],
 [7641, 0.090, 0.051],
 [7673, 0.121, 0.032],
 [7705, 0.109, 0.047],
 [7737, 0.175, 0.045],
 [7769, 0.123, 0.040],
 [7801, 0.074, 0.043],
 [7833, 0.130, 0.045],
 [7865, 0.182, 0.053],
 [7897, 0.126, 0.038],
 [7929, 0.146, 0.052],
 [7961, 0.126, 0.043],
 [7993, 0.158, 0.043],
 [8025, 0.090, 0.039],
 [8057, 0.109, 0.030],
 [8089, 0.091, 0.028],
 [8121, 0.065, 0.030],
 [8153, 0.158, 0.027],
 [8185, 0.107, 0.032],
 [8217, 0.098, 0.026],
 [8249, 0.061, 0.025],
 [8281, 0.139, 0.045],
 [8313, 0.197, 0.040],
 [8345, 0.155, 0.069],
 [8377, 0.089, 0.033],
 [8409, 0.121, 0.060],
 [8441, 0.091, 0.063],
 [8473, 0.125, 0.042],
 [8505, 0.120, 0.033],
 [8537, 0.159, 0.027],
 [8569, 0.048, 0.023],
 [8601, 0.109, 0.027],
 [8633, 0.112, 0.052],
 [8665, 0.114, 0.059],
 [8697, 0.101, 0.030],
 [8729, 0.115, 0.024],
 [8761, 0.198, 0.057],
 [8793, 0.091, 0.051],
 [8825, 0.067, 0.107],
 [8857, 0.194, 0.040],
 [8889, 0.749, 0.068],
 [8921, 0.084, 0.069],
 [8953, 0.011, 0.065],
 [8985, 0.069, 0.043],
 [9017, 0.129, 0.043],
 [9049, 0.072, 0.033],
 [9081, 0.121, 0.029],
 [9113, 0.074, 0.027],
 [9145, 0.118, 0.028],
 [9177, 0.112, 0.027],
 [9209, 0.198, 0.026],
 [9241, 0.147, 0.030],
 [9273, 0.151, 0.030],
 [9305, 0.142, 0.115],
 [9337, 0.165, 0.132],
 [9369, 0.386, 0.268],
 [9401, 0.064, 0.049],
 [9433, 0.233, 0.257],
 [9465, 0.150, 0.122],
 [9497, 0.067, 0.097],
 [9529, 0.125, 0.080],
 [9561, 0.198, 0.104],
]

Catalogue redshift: 1.38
